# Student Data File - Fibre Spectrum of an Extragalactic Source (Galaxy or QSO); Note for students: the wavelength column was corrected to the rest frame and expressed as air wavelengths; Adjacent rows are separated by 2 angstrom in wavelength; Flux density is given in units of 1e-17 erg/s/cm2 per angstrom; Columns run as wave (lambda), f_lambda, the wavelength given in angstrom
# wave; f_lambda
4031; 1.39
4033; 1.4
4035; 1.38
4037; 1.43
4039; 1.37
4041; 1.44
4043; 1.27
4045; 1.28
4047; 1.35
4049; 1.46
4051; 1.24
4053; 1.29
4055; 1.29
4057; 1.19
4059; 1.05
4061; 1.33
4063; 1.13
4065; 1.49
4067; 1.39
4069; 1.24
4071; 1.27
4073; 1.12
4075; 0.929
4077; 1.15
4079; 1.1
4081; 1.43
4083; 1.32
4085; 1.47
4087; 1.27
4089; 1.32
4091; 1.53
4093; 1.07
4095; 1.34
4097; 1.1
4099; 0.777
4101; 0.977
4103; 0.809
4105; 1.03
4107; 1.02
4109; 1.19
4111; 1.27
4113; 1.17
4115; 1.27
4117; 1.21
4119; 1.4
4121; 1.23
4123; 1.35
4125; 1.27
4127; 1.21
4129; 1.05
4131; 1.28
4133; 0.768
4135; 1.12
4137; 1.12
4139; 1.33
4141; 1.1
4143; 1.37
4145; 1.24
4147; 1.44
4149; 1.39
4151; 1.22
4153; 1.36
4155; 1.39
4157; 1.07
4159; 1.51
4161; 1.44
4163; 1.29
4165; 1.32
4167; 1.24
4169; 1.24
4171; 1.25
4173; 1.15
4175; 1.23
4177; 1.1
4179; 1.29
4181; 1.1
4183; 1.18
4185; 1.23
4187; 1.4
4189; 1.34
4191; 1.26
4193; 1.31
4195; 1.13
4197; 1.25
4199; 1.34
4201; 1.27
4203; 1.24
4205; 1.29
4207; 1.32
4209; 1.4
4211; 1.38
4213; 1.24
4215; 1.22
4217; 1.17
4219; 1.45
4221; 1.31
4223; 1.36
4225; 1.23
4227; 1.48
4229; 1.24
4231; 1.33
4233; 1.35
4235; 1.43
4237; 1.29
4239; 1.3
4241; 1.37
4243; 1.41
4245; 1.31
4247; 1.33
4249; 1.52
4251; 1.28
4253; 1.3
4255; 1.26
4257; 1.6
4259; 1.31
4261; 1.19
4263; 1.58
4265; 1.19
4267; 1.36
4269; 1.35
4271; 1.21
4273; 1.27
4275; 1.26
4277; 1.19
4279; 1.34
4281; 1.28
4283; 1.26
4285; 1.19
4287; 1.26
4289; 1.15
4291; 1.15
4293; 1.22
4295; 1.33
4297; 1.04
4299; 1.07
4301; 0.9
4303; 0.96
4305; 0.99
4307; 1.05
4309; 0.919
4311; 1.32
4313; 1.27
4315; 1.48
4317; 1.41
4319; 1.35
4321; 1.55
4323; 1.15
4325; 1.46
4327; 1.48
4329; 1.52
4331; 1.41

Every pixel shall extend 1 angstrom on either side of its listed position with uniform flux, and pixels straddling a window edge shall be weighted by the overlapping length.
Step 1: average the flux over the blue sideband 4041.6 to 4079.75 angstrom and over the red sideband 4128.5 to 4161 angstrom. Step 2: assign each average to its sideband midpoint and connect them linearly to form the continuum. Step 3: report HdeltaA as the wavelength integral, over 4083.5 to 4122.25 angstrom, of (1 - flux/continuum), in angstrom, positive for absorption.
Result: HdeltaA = 1.8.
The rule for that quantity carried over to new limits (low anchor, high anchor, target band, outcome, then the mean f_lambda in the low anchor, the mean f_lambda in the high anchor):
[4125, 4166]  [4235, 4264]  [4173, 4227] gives 1.6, 1.25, 1.36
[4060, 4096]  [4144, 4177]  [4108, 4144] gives 2.2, 1.27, 1.29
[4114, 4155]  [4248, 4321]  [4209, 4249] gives -2.8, 1.24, 1.25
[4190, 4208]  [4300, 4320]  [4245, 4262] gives -1.8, 1.27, 1.16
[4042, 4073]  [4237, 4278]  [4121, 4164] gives 1.6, 1.28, 1.33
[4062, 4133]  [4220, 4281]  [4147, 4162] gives -1.2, 1.2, 1.33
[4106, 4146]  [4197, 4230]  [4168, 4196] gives 0.9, 1.2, 1.31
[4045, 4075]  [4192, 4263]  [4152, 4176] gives 0.2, 1.26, 1.32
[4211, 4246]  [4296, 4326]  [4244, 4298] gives -1.2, 1.32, 1.19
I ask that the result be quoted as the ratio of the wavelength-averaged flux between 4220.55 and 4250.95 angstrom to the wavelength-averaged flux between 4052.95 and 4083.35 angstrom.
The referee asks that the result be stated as 1.10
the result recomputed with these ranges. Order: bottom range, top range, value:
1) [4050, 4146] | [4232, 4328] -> 1.06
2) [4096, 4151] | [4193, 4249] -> 1.13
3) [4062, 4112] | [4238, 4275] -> 1.13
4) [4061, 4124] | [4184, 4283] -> 1.09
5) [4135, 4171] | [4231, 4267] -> 1.05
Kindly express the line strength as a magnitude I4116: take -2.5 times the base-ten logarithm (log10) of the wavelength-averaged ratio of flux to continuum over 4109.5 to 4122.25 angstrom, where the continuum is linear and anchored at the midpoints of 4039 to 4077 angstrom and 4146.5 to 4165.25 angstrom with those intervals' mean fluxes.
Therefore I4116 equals 0.04 mag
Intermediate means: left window 1.26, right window 1.34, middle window 1.26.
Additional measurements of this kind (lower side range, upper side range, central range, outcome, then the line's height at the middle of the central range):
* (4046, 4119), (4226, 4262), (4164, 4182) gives 0.07 mag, 1.29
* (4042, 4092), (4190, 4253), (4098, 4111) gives 0.28 mag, 1.29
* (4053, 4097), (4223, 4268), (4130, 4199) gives 0.05 mag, 1.3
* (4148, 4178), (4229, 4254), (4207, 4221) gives 0.01 mag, 1.32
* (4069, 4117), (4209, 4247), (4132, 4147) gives 0.05 mag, 1.23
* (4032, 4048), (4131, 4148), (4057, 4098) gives 0.04 mag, 1.3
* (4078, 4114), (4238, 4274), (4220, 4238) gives -0.02 mag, 1.31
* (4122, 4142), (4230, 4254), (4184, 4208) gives -0.01 mag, 1.27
